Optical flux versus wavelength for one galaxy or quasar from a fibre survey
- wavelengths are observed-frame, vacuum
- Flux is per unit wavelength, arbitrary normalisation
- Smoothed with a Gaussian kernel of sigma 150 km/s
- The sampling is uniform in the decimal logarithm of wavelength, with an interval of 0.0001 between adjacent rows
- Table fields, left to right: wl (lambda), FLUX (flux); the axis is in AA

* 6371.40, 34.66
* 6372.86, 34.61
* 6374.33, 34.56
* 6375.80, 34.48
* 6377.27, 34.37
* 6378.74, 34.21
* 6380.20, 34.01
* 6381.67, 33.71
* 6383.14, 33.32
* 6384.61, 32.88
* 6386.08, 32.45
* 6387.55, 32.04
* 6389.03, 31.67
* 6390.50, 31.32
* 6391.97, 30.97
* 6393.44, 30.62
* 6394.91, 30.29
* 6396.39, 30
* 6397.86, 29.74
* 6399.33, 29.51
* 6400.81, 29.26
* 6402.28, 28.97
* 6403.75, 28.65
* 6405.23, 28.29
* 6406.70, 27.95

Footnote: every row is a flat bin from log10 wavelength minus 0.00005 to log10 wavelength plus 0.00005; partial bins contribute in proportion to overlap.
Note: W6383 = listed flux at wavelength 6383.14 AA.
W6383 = 33.32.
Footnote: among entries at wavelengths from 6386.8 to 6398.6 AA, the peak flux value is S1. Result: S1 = 32.04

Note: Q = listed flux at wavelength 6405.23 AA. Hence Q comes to 28.29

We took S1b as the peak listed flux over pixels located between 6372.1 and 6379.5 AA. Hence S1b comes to 34.61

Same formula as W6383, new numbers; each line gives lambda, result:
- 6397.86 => 29.74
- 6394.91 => 30.29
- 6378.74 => 34.21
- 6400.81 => 29.26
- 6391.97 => 30.97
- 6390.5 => 31.32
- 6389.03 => 31.67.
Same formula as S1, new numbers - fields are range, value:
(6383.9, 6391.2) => 32.88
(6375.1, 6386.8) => 34.48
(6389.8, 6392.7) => 31.32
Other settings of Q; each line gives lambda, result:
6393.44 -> 30.62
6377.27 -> 34.37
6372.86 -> 34.61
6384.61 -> 32.88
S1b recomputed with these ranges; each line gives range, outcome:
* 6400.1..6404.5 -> 29.26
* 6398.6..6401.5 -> 29.51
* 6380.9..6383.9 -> 33.71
